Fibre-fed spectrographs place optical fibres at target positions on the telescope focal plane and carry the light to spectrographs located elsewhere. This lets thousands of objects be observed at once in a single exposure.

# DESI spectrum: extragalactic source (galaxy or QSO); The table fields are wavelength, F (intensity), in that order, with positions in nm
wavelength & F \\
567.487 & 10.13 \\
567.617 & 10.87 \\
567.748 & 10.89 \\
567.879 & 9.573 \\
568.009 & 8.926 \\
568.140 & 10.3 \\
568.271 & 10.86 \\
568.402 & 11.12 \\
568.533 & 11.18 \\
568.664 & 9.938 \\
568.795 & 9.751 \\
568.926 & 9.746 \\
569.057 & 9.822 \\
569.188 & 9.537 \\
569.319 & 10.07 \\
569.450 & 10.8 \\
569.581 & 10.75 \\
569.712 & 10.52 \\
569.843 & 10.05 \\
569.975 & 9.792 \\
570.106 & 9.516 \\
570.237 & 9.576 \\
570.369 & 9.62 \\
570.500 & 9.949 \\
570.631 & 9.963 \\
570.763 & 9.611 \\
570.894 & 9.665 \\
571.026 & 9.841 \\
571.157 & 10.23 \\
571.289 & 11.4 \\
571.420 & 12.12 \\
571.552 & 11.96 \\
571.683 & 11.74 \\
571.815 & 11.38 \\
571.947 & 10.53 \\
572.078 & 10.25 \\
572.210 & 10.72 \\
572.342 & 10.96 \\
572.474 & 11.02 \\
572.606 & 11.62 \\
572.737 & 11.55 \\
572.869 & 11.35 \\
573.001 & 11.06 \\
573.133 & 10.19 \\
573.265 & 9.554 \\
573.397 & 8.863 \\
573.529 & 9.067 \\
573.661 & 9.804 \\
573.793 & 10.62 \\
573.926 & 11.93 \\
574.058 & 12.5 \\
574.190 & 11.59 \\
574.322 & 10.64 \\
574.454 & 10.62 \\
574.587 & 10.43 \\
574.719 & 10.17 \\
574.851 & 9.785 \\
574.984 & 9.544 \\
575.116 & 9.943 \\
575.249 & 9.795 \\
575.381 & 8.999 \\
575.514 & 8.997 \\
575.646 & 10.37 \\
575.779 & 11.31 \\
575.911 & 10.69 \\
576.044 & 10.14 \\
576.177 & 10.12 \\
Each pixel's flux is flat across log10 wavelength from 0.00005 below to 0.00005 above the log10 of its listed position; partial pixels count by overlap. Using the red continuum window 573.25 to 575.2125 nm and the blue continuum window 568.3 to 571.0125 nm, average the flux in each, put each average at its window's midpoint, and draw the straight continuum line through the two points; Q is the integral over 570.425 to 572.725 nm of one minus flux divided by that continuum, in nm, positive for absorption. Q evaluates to -0.135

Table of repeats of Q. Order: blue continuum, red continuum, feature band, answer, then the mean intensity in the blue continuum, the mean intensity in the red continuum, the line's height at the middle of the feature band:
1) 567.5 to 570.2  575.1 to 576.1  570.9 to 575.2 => -0.26 nm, 10.2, 10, 10.1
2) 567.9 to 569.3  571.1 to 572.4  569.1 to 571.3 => 0.13 nm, 10.1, 11.1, 10.6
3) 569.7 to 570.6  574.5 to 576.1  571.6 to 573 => -0.17 nm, 9.83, 10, 9.91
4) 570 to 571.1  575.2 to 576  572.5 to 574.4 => -0.16 nm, 9.73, 10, 9.91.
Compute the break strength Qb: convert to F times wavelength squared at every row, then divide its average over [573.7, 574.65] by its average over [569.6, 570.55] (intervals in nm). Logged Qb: 1.14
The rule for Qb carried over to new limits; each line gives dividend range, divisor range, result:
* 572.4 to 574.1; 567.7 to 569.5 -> 1.07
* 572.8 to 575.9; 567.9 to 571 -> 1.05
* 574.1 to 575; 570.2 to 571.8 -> 1.01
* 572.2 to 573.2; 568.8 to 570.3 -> 1.12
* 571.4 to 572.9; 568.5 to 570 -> 1.12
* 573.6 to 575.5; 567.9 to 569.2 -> 1.05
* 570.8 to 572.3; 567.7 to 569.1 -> 1.08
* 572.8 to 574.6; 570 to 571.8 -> 1.03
